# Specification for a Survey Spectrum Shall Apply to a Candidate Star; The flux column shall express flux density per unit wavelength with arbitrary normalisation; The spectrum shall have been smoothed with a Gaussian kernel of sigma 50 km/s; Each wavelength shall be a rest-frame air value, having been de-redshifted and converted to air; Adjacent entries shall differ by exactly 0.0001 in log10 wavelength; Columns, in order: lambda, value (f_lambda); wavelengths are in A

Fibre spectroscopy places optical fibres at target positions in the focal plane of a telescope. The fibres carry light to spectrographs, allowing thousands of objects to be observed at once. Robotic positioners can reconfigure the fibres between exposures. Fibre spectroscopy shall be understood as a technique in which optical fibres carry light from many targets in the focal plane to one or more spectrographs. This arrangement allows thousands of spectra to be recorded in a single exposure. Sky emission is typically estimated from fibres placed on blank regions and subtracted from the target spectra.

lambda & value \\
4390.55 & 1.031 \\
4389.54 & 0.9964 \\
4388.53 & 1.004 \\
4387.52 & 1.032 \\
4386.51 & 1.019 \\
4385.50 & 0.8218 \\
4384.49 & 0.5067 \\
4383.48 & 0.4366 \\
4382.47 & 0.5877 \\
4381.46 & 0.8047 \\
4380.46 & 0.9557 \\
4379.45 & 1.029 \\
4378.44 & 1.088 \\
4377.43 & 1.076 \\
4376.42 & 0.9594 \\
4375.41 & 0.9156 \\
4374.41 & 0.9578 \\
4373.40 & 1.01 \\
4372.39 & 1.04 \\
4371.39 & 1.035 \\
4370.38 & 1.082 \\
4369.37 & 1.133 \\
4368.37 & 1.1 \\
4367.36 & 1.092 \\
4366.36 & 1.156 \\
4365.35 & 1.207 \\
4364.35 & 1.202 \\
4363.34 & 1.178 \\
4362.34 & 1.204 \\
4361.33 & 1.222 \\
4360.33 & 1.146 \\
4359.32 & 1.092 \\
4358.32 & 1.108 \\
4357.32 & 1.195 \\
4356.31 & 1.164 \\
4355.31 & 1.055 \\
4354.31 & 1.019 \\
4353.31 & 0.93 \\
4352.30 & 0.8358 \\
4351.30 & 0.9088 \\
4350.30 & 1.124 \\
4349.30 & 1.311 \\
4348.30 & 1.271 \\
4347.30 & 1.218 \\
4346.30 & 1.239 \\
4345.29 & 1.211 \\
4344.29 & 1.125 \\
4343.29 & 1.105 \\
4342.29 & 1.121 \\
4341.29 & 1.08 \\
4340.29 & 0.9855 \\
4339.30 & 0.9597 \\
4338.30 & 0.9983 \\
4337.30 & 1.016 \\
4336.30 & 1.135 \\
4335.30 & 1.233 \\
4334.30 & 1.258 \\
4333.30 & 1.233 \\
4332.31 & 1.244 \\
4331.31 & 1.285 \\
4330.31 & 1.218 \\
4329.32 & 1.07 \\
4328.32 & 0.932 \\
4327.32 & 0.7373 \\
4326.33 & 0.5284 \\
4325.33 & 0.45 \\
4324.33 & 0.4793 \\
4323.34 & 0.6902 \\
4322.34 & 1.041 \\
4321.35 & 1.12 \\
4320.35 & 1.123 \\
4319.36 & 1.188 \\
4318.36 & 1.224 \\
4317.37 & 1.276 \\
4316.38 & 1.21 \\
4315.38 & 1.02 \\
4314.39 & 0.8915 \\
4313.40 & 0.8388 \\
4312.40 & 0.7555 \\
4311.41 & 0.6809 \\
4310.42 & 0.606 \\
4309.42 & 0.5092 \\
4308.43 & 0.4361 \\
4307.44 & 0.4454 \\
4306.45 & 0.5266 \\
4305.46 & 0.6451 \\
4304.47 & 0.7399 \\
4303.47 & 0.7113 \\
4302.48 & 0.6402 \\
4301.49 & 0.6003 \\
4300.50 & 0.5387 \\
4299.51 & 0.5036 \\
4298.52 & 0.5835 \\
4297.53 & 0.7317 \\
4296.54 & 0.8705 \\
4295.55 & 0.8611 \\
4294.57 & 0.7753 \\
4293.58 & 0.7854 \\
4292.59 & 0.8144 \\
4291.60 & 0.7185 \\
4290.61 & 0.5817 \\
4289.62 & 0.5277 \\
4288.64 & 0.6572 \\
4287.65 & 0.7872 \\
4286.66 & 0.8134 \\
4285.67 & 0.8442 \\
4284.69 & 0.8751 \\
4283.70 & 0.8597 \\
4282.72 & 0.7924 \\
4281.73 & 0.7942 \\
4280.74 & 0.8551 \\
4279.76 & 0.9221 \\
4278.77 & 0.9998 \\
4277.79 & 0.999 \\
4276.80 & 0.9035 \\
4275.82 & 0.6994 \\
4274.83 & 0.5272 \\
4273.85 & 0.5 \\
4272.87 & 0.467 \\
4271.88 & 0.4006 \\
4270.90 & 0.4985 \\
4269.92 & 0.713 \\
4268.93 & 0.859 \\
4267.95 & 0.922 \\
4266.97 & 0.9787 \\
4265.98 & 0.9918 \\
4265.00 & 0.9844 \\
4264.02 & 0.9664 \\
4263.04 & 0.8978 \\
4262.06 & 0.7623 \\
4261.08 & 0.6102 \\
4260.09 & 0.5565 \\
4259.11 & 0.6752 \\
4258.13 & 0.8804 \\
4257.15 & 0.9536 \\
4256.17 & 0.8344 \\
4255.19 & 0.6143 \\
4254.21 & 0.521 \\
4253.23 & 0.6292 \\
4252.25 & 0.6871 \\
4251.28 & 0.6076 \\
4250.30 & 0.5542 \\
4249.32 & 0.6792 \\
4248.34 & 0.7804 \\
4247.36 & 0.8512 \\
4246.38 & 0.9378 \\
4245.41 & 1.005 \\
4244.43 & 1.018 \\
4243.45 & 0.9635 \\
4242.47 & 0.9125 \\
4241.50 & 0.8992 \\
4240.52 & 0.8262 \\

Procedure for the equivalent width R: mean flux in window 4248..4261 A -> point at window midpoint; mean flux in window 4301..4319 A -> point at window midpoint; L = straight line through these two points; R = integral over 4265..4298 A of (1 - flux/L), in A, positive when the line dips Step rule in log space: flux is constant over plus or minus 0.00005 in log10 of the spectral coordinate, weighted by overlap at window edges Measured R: -2.1 A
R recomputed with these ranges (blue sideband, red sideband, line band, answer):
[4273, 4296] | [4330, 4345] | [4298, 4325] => 5.26 A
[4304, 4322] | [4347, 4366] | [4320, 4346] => -0.99 A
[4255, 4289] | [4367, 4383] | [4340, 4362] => -4.02 A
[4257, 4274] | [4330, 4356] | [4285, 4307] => 4.97 A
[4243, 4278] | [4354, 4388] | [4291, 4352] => -0.17 A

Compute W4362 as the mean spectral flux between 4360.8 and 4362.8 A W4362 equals 1.21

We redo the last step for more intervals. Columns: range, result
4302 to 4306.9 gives 0.653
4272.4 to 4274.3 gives 0.484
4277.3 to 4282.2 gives 0.915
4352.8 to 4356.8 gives 1.04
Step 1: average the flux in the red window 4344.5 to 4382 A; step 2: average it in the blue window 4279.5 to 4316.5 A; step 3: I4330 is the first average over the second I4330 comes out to 1.5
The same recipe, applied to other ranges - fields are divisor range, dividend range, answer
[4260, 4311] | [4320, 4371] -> 1.48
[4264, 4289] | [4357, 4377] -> 1.39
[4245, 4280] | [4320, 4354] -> 1.36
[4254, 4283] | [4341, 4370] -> 1.46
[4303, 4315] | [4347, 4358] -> 1.67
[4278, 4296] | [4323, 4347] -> 1.28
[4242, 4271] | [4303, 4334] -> 1.09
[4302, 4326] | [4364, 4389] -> 1.21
